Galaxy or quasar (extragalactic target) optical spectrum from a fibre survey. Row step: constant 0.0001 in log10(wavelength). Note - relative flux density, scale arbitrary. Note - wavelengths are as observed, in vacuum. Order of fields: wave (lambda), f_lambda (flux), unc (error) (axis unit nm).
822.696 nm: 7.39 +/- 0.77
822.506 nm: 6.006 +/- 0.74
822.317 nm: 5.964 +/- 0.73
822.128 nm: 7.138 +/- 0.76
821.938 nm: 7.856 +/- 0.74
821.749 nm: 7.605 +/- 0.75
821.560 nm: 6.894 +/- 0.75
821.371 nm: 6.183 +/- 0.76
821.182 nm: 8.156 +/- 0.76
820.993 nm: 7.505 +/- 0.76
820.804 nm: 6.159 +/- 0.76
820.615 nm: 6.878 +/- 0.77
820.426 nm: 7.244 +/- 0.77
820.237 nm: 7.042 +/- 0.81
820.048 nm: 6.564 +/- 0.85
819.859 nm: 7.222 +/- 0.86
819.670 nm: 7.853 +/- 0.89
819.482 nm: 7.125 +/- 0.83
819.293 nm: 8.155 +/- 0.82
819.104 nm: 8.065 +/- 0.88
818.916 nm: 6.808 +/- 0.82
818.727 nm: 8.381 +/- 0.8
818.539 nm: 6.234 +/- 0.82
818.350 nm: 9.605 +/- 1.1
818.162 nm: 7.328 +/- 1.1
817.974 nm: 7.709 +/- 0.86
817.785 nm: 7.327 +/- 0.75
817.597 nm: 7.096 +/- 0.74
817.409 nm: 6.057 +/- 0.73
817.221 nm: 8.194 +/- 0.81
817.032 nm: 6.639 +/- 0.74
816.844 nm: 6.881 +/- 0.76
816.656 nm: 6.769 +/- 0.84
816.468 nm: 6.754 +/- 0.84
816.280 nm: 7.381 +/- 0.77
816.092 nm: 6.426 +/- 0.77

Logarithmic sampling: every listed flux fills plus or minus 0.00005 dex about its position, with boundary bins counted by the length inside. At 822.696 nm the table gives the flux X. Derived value 7.39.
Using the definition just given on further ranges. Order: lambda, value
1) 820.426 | 7.244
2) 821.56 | 6.894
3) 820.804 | 6.159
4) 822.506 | 6.006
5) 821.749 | 7.605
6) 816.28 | 7.381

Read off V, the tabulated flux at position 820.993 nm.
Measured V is 7.505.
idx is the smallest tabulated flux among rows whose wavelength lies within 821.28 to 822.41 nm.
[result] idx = 5.964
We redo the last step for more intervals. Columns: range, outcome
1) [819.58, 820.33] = 6.564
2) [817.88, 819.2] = 6.234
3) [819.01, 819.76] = 7.125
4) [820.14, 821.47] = 6.159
